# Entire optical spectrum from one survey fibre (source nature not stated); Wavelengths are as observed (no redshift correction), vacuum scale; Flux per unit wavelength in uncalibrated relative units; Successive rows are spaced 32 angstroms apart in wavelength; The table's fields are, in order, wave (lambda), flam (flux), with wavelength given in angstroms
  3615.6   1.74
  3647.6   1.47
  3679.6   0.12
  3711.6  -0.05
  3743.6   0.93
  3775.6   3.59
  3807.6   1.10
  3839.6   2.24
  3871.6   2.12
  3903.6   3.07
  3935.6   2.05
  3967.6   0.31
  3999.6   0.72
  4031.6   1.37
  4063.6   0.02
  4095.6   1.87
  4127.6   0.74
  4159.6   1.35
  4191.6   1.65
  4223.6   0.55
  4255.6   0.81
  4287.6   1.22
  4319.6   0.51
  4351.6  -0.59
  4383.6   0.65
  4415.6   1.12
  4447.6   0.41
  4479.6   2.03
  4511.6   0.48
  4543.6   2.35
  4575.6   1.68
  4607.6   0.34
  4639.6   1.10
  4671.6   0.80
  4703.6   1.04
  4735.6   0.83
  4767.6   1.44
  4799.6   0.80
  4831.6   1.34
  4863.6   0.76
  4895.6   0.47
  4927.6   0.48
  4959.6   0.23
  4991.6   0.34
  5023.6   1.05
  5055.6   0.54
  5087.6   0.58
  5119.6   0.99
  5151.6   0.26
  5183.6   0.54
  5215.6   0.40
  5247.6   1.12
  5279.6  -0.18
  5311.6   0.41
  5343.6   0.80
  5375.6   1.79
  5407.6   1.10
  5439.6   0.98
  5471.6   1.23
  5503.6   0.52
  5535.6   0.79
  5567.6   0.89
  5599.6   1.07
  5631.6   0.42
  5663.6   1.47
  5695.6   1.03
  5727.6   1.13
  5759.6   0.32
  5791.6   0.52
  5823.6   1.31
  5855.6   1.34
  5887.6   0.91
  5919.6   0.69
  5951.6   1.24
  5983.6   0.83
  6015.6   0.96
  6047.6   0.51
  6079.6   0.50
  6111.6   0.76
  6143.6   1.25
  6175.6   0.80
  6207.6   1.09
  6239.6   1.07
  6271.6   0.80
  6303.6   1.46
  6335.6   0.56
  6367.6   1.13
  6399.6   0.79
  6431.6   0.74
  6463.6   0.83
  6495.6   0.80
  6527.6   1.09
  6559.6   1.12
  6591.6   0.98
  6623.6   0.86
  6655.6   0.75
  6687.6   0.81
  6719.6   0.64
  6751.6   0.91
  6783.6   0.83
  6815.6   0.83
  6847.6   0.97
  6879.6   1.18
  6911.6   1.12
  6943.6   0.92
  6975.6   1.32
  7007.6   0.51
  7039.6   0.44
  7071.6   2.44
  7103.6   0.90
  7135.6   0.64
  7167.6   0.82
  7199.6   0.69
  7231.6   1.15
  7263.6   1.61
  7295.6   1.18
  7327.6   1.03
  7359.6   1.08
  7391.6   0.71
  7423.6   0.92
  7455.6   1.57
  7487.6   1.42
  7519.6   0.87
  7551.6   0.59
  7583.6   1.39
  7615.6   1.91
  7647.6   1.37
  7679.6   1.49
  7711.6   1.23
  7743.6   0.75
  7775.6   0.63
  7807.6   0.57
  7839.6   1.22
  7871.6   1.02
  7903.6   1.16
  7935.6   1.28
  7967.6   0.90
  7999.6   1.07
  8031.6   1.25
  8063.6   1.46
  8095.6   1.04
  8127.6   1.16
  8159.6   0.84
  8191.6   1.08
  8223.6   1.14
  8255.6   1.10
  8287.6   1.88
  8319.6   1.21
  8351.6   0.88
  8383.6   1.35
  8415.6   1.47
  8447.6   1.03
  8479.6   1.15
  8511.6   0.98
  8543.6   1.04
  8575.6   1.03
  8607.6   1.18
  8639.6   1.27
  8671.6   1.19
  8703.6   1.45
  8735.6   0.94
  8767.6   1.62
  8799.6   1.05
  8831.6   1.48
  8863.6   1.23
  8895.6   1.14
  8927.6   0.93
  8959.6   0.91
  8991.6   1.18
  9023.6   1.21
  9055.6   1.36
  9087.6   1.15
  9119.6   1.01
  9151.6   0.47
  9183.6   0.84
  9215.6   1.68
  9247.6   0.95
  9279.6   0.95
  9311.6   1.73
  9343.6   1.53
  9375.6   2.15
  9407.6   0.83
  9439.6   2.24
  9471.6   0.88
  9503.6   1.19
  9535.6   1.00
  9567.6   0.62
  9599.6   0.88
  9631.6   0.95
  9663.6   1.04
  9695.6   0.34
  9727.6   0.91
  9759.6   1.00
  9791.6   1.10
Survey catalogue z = 0.90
